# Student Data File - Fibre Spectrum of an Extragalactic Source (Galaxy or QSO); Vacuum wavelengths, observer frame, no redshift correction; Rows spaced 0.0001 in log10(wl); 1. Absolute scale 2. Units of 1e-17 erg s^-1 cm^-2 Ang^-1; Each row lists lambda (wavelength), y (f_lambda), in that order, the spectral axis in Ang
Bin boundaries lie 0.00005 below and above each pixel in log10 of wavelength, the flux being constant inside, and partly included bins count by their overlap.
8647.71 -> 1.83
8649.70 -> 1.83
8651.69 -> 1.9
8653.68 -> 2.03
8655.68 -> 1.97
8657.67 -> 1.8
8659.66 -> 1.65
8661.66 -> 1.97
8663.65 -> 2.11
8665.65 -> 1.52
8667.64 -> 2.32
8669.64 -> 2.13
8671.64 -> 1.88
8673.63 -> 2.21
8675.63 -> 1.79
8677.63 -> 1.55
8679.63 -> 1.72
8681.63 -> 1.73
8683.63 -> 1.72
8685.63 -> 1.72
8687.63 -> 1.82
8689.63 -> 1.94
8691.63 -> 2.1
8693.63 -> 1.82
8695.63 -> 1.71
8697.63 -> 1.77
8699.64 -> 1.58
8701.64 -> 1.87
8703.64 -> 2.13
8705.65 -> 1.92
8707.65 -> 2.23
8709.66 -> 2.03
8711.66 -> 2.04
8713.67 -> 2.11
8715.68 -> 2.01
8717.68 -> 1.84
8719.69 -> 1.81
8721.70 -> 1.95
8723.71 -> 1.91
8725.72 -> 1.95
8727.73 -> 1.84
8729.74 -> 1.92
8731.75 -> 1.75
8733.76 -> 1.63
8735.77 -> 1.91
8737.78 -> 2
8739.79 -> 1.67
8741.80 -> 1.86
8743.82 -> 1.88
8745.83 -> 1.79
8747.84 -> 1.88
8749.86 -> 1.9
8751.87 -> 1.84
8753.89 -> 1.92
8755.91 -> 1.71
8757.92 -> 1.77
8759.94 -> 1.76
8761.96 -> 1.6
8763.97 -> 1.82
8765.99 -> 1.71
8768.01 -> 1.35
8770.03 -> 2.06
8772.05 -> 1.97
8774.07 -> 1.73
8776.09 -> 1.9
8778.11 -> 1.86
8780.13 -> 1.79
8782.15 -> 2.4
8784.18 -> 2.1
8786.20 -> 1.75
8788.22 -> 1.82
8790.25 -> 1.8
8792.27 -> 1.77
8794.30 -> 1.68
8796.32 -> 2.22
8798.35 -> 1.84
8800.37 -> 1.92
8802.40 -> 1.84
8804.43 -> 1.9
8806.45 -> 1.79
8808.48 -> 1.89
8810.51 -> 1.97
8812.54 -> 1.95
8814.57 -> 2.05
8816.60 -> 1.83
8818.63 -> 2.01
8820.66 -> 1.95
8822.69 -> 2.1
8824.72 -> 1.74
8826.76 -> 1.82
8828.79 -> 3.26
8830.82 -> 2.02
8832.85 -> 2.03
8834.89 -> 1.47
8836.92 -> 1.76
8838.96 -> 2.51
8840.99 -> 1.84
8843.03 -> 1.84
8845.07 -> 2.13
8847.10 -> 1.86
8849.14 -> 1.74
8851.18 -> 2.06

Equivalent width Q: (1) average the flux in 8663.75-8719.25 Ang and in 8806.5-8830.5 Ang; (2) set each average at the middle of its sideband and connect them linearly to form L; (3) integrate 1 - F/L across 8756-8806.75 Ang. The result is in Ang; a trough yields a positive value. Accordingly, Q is 3.9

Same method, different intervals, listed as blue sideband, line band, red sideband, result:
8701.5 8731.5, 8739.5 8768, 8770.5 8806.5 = 2.2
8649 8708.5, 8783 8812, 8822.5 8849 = 1.5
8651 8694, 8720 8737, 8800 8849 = 0.5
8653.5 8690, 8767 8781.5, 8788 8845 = 0.8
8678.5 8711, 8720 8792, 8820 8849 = 3.3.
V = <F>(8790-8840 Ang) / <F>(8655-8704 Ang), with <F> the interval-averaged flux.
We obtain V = 1.06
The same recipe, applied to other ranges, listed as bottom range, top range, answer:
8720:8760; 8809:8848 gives 1.09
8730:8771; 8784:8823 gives 1.06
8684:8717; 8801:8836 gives 1.03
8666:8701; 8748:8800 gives 1.00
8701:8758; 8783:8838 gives 1.02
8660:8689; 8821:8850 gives 1.08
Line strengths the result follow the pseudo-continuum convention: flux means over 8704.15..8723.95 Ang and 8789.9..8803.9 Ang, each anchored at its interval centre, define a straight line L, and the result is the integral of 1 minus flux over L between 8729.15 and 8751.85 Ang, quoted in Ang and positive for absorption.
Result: 1.4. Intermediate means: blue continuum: 1.99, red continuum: 1.87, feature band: 1.83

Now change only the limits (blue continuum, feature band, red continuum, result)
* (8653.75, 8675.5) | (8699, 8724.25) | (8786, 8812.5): -0.5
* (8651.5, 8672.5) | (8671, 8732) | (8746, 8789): 0.5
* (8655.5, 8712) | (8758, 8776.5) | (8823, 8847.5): 1.9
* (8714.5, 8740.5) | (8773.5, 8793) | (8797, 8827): 0.0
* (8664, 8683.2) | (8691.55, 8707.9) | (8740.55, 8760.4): -0.2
